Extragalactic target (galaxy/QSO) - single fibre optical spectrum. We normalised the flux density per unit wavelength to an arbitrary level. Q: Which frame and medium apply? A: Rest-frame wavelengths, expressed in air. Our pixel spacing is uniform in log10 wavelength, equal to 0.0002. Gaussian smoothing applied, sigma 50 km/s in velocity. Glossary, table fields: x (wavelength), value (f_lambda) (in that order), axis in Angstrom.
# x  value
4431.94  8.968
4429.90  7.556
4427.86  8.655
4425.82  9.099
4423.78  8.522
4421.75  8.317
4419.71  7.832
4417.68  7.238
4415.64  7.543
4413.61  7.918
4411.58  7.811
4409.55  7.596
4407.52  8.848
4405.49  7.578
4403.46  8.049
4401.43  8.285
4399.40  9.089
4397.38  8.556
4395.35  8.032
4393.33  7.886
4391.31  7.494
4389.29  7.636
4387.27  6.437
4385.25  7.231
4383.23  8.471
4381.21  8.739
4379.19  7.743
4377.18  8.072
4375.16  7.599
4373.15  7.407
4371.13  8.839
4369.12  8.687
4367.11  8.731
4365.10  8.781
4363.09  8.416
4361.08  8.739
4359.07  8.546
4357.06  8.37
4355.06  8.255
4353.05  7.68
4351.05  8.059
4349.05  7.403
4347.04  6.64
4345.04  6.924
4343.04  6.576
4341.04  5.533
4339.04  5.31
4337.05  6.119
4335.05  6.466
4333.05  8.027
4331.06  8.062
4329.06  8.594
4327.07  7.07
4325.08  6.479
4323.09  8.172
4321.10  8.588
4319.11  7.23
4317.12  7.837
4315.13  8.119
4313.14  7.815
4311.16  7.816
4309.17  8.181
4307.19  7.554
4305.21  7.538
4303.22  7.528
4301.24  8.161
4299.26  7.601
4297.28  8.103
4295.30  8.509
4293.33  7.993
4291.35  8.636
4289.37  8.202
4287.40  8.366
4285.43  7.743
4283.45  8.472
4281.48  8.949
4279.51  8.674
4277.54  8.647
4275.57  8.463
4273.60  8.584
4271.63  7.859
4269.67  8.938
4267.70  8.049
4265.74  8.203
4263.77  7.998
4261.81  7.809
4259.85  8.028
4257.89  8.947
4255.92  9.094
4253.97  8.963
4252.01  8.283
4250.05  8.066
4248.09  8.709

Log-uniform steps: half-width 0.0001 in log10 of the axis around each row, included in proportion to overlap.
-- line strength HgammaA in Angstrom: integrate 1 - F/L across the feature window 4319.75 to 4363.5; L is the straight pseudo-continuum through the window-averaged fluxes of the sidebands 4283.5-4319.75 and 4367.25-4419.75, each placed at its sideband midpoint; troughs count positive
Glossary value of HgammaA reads 2.9 Angstrom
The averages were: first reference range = 7.96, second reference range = 7.96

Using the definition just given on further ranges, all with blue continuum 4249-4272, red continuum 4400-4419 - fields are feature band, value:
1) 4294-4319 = 1.06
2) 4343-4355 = 1.10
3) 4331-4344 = 2.64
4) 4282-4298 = 0.00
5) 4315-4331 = 0.81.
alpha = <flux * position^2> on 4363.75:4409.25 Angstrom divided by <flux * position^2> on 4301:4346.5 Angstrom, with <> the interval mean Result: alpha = 1.13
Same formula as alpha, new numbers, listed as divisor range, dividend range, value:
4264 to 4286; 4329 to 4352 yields 0.85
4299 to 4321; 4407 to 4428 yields 1.09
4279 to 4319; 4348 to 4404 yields 1.04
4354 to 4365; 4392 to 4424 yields 0.97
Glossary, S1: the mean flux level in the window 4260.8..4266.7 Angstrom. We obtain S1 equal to 8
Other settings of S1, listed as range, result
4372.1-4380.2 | 7.71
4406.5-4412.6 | 8.09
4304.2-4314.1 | 7.78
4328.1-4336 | 7.79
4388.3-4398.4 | 7.93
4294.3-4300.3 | 8.08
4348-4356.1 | 7.85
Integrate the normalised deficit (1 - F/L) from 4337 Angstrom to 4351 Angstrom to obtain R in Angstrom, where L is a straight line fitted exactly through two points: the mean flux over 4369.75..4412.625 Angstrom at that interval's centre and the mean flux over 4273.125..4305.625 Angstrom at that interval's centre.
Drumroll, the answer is 2.8 Angstrom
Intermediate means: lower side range 8.25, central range 6.49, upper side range 7.98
